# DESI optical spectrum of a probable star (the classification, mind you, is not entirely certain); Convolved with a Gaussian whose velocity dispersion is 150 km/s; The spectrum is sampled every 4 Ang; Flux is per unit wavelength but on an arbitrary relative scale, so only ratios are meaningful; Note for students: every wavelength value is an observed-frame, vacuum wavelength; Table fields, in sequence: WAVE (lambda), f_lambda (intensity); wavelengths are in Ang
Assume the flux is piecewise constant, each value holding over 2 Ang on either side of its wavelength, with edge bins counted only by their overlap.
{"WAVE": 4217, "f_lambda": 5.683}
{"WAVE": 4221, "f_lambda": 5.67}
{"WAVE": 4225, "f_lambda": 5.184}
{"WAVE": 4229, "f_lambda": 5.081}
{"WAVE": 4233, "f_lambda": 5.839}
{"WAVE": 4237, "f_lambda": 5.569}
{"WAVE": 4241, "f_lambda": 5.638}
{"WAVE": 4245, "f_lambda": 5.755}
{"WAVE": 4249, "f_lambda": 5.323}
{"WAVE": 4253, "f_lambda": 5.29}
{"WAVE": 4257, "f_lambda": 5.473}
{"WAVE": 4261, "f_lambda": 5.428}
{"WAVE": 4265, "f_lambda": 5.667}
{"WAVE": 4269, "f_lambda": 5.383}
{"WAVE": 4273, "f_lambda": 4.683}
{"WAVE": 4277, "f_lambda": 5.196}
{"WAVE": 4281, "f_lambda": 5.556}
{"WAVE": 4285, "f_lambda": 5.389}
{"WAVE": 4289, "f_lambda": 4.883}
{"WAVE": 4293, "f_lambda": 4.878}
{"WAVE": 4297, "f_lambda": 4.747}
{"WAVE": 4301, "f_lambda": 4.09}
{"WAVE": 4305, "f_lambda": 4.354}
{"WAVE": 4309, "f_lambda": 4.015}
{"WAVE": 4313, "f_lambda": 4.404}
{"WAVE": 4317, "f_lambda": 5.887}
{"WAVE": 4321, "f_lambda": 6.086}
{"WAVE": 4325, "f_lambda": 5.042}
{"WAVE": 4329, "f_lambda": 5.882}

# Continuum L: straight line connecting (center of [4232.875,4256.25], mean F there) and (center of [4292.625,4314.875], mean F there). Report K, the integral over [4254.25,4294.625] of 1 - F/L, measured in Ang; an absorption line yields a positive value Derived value -2.5 Ang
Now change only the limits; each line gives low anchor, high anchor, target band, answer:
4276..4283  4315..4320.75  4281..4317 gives 6.01 Ang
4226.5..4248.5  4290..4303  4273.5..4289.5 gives -1.33 Ang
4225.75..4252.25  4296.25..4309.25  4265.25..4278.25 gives -0.72 Ang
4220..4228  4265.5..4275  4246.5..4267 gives -0.97 Ang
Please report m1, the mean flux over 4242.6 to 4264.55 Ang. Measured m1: 5.47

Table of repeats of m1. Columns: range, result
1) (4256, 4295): 5.25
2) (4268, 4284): 5.2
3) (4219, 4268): 5.49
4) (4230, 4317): 5.14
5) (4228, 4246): 5.59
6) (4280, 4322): 4.89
